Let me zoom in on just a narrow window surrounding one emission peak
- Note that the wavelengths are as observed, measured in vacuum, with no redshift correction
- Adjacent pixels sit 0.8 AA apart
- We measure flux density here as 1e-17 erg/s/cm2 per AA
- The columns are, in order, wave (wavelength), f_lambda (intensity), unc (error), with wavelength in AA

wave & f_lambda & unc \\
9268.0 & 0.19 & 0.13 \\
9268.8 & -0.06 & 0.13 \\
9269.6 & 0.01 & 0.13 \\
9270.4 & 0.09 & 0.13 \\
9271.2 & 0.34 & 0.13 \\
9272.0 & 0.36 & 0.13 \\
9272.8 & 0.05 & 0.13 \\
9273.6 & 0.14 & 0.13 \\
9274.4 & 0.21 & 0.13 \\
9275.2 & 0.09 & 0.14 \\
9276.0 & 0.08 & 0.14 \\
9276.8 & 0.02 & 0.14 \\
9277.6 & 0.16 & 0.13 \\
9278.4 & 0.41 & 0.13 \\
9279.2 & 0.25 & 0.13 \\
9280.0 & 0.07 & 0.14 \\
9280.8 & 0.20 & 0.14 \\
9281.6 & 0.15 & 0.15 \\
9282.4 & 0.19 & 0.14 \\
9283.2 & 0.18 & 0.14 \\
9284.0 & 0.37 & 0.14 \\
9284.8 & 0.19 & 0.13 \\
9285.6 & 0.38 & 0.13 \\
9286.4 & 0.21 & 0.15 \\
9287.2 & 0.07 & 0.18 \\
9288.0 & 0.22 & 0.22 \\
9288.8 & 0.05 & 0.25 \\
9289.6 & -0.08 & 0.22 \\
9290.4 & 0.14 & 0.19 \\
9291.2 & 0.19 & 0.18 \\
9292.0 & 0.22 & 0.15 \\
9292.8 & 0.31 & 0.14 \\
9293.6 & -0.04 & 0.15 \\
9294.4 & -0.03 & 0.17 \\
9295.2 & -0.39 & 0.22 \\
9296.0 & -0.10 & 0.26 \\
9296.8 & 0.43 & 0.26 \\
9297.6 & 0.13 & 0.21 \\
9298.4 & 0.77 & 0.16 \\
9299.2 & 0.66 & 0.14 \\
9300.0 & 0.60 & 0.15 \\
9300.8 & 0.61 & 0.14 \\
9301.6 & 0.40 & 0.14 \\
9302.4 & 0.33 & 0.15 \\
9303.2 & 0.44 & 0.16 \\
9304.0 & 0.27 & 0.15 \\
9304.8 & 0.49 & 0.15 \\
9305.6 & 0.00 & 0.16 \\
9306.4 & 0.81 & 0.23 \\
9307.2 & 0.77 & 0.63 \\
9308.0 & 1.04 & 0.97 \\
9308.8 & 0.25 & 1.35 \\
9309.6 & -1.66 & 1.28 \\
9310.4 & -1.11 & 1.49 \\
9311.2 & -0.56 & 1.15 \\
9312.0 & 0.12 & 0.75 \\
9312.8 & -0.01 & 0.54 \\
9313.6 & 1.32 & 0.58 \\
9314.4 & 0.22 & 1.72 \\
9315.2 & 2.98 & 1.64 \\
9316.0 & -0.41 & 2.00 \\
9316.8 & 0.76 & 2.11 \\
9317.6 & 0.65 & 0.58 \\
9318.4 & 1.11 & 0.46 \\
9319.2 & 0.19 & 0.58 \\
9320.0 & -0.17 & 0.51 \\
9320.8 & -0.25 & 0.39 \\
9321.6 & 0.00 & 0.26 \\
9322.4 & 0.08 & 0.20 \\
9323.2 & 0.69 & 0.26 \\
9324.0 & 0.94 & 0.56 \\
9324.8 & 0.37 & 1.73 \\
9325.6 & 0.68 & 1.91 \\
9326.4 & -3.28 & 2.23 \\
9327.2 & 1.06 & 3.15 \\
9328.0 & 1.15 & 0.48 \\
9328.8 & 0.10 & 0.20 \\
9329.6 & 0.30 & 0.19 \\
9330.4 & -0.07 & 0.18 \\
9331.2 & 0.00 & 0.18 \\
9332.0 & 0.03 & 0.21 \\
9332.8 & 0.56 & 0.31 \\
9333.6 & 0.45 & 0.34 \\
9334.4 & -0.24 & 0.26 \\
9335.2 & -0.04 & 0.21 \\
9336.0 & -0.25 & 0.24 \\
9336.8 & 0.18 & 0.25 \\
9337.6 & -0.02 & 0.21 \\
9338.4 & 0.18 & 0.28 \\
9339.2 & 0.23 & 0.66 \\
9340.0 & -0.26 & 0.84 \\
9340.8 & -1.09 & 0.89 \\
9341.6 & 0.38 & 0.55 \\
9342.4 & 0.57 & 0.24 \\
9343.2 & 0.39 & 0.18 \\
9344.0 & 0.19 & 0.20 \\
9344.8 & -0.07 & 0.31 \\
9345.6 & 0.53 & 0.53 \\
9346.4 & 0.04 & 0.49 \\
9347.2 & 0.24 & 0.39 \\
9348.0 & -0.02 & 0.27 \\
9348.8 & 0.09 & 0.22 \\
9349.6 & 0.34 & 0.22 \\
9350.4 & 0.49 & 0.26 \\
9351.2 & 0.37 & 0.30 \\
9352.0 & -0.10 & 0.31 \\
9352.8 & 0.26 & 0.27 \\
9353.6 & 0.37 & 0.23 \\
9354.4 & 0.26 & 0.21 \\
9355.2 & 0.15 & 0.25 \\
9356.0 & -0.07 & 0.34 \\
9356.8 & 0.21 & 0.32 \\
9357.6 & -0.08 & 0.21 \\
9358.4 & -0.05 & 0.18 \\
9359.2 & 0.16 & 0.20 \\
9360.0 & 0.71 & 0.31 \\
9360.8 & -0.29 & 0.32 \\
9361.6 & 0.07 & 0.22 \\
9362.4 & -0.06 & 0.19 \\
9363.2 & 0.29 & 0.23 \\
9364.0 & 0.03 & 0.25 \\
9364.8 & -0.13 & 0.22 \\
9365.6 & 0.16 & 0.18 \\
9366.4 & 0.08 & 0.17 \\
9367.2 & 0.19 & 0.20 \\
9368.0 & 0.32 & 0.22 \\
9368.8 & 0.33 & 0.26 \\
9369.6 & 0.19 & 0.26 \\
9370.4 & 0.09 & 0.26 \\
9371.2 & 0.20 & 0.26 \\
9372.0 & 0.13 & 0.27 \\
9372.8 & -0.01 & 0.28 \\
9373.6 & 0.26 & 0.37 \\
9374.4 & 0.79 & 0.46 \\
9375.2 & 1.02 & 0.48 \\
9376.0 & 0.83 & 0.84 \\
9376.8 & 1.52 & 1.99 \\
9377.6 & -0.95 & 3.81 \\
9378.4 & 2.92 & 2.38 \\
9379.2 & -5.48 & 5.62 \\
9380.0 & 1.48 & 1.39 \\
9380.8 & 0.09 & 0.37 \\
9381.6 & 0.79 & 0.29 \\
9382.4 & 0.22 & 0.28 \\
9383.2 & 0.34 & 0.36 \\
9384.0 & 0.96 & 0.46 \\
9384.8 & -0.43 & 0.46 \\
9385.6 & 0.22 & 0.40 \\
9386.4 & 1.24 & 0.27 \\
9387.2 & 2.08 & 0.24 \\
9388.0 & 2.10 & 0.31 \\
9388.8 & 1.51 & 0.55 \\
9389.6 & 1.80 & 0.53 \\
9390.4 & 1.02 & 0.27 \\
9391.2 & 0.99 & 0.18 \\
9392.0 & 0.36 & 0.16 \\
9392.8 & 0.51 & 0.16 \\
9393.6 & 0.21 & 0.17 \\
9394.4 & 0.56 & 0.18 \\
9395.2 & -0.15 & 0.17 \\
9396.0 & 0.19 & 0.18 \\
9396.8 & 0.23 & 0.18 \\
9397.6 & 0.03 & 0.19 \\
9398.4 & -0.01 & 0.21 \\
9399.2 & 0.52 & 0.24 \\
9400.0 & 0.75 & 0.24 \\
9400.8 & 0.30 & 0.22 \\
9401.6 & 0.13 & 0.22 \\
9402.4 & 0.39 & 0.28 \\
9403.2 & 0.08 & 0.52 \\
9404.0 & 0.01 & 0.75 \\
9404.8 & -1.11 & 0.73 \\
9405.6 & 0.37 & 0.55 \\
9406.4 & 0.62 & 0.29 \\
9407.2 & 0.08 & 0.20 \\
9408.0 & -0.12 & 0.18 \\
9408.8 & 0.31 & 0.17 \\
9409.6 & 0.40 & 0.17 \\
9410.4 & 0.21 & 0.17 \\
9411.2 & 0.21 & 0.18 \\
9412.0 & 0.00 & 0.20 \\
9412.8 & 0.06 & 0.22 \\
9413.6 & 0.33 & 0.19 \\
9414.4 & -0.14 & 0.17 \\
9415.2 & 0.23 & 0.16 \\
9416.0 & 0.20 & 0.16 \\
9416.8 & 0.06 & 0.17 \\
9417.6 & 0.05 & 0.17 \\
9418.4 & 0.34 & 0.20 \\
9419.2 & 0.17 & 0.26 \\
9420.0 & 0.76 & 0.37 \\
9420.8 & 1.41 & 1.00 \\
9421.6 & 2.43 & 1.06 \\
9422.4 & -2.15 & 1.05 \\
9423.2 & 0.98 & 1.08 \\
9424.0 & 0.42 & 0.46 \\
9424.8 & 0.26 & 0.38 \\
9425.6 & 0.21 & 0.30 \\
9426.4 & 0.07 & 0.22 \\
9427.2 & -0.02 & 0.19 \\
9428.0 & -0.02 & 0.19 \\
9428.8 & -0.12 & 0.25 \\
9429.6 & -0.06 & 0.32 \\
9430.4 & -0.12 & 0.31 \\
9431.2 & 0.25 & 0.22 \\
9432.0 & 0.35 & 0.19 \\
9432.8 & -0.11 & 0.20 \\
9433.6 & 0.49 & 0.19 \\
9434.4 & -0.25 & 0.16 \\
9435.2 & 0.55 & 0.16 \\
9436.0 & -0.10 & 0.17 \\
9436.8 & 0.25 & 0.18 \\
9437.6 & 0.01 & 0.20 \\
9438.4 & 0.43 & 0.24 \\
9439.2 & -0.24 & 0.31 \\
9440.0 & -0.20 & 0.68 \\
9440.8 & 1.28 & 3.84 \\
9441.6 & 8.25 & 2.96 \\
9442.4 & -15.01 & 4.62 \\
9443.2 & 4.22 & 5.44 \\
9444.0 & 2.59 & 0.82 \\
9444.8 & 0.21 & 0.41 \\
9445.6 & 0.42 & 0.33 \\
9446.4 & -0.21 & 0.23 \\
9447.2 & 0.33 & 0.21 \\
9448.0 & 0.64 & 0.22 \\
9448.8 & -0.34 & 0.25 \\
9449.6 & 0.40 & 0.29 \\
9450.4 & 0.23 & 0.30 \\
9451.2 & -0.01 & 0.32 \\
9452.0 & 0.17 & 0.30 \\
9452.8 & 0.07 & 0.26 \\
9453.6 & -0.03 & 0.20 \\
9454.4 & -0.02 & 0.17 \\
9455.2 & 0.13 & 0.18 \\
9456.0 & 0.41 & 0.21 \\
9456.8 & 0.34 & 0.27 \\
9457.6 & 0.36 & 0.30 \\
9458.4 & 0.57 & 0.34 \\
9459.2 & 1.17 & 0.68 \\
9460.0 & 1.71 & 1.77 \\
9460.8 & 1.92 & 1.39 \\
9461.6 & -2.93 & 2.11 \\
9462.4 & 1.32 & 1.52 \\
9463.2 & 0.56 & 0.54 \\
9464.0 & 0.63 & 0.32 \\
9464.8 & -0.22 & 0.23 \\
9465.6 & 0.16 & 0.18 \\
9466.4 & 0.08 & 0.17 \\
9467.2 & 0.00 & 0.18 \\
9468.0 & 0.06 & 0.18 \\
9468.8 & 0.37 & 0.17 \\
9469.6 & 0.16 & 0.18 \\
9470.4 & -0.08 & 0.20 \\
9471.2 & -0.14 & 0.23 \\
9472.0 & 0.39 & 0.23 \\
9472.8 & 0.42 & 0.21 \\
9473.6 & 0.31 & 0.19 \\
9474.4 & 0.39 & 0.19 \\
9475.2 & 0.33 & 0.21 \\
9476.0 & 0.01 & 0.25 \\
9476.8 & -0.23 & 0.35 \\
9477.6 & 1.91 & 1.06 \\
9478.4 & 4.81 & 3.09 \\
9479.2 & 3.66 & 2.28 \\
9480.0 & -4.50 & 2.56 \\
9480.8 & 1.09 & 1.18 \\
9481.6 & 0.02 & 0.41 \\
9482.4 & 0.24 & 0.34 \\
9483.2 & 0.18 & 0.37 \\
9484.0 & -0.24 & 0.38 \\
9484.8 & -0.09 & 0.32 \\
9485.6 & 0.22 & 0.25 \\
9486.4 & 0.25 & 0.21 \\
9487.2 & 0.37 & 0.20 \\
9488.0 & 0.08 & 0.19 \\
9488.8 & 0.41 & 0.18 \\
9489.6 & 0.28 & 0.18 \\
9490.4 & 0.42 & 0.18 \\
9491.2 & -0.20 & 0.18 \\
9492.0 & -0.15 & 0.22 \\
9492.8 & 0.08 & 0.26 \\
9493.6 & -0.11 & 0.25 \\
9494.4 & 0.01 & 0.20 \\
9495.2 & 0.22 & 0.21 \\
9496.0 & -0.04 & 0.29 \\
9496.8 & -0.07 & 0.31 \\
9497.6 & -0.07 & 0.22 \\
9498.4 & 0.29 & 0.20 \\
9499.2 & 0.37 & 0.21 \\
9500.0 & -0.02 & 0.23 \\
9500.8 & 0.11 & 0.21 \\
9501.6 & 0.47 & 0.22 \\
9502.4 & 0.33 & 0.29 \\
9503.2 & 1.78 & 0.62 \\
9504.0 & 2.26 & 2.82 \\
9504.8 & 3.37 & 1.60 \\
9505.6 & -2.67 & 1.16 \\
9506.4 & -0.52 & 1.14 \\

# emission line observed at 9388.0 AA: [O III] 5007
